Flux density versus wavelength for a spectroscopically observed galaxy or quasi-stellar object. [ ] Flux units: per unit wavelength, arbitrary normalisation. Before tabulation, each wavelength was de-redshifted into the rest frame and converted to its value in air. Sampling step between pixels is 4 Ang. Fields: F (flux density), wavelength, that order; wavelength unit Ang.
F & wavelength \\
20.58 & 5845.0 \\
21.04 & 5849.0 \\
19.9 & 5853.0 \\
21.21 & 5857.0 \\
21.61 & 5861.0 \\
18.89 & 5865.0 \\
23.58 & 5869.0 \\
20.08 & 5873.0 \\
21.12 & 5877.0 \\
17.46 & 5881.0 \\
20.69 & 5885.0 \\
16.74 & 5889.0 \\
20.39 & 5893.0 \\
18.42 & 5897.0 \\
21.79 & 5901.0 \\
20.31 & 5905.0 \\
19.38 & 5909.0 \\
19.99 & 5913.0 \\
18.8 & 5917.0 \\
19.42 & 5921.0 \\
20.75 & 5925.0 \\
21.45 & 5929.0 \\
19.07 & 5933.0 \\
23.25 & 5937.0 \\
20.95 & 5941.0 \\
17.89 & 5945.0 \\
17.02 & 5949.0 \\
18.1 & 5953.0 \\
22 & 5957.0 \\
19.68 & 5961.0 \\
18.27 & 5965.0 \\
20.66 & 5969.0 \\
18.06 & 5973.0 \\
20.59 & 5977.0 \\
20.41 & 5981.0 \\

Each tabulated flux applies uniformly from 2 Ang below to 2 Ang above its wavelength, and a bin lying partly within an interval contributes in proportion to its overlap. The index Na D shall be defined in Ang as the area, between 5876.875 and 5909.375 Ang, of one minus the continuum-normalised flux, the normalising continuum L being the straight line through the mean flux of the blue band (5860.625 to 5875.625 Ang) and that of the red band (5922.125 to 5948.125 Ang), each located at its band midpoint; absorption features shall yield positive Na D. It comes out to 1.9 Ang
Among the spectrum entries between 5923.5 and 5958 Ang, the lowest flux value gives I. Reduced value 17.02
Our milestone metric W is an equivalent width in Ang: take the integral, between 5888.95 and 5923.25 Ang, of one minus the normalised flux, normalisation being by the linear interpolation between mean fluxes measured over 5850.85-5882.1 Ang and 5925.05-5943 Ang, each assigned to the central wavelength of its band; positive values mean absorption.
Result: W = 2.1 Ang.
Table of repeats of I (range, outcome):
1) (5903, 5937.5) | 18.8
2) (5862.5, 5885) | 17.46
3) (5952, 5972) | 18.1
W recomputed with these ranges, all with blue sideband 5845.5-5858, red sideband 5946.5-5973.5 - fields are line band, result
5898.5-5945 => -1.6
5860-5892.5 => 0.5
